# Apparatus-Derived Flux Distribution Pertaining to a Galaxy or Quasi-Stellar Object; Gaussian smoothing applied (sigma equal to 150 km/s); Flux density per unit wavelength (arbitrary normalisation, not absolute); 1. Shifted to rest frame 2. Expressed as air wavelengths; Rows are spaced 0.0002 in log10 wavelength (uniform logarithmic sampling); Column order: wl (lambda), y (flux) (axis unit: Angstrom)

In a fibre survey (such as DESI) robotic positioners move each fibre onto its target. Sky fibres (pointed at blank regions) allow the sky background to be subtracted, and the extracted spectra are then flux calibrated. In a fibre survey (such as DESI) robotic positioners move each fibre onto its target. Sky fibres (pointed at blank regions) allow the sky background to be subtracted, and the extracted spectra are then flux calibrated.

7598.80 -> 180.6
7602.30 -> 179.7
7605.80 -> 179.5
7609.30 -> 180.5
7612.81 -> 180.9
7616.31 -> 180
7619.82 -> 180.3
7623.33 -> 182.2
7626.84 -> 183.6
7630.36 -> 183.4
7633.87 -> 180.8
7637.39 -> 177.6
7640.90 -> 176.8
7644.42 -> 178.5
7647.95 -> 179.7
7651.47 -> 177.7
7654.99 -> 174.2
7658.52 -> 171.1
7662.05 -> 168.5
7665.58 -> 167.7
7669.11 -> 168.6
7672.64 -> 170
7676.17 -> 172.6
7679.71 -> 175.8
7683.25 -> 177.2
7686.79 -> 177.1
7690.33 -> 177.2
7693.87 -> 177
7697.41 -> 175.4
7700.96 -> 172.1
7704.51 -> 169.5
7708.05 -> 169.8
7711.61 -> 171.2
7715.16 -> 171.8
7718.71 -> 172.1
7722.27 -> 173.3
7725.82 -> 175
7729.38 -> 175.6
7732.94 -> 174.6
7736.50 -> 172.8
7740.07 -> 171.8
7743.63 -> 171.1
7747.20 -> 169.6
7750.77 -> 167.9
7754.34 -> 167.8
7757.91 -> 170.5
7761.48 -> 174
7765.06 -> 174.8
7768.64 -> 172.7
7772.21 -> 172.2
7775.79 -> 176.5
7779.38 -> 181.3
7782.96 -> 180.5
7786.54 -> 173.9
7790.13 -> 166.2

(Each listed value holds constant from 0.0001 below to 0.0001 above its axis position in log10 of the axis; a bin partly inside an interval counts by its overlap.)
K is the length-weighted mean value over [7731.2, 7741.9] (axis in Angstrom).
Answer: 173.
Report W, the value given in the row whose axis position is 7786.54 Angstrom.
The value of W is 173.9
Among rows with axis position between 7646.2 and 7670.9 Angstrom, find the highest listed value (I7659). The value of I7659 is 179.7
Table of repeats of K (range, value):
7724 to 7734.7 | 175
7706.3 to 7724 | 172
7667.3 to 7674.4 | 169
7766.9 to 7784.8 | 177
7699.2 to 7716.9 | 171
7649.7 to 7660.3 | 174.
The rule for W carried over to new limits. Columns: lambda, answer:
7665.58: 167.7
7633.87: 180.8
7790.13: 166.2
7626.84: 183.6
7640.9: 176.8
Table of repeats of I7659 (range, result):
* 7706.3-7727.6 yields 175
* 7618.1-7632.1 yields 183.6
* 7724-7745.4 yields 175.6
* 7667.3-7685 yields 177.2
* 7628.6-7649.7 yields 183.4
